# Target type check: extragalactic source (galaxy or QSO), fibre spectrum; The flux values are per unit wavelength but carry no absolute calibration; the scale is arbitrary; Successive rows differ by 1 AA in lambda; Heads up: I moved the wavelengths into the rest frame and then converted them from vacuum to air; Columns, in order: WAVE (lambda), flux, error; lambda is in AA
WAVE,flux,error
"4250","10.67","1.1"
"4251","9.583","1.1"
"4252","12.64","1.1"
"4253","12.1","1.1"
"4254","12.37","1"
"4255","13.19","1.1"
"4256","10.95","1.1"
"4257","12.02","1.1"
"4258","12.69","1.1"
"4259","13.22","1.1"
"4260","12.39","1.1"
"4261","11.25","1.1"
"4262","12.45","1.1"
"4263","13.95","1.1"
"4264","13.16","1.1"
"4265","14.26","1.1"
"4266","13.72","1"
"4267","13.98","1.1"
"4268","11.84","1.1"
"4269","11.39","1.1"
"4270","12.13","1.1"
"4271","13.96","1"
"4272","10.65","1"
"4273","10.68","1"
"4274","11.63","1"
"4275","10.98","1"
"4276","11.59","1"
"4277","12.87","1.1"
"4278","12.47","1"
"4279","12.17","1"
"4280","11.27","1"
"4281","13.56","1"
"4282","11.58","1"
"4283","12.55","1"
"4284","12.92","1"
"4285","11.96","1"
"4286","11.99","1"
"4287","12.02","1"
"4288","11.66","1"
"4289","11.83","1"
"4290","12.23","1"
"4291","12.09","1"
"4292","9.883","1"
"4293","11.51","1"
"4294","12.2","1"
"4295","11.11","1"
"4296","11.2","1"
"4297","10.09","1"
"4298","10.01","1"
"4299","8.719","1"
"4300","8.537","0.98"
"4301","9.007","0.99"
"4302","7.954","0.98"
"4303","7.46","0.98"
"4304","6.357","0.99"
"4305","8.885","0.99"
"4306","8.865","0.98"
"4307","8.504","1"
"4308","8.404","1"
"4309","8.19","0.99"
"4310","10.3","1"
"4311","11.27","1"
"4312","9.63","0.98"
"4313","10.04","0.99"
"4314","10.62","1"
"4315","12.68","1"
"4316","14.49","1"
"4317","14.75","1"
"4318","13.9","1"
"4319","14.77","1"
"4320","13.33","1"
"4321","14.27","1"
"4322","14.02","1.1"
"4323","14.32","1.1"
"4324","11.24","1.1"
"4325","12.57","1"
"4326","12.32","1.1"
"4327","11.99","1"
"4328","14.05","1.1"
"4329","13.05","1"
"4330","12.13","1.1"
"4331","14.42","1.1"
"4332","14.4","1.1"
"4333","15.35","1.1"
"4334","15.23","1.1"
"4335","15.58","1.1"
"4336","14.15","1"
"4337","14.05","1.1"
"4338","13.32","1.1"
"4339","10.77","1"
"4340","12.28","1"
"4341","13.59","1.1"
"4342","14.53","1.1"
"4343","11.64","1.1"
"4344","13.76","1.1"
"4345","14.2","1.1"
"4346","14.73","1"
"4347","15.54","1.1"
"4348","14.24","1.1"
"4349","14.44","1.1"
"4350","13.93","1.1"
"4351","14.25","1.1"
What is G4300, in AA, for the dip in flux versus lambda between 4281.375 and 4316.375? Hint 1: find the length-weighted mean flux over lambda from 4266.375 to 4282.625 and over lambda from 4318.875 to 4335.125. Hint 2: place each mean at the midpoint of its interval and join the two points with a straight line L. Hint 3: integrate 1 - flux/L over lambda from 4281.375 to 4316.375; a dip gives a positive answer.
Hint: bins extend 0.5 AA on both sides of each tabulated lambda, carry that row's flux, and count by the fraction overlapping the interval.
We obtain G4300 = 6.3 AA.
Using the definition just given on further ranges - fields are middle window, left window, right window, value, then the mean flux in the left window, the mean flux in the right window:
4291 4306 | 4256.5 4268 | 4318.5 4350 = 4.2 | 13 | 13.7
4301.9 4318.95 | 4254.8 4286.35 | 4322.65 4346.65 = 3.6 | 12.4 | 13.5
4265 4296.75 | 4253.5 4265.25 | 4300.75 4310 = -4.4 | 12.6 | 8.27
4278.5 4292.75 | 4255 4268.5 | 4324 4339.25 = 1.2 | 12.8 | 13.5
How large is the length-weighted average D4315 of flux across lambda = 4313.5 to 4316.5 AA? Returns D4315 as 12.6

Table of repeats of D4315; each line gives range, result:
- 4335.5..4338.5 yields 13.8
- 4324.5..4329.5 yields 12.8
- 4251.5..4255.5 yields 12.6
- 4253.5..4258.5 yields 12.2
